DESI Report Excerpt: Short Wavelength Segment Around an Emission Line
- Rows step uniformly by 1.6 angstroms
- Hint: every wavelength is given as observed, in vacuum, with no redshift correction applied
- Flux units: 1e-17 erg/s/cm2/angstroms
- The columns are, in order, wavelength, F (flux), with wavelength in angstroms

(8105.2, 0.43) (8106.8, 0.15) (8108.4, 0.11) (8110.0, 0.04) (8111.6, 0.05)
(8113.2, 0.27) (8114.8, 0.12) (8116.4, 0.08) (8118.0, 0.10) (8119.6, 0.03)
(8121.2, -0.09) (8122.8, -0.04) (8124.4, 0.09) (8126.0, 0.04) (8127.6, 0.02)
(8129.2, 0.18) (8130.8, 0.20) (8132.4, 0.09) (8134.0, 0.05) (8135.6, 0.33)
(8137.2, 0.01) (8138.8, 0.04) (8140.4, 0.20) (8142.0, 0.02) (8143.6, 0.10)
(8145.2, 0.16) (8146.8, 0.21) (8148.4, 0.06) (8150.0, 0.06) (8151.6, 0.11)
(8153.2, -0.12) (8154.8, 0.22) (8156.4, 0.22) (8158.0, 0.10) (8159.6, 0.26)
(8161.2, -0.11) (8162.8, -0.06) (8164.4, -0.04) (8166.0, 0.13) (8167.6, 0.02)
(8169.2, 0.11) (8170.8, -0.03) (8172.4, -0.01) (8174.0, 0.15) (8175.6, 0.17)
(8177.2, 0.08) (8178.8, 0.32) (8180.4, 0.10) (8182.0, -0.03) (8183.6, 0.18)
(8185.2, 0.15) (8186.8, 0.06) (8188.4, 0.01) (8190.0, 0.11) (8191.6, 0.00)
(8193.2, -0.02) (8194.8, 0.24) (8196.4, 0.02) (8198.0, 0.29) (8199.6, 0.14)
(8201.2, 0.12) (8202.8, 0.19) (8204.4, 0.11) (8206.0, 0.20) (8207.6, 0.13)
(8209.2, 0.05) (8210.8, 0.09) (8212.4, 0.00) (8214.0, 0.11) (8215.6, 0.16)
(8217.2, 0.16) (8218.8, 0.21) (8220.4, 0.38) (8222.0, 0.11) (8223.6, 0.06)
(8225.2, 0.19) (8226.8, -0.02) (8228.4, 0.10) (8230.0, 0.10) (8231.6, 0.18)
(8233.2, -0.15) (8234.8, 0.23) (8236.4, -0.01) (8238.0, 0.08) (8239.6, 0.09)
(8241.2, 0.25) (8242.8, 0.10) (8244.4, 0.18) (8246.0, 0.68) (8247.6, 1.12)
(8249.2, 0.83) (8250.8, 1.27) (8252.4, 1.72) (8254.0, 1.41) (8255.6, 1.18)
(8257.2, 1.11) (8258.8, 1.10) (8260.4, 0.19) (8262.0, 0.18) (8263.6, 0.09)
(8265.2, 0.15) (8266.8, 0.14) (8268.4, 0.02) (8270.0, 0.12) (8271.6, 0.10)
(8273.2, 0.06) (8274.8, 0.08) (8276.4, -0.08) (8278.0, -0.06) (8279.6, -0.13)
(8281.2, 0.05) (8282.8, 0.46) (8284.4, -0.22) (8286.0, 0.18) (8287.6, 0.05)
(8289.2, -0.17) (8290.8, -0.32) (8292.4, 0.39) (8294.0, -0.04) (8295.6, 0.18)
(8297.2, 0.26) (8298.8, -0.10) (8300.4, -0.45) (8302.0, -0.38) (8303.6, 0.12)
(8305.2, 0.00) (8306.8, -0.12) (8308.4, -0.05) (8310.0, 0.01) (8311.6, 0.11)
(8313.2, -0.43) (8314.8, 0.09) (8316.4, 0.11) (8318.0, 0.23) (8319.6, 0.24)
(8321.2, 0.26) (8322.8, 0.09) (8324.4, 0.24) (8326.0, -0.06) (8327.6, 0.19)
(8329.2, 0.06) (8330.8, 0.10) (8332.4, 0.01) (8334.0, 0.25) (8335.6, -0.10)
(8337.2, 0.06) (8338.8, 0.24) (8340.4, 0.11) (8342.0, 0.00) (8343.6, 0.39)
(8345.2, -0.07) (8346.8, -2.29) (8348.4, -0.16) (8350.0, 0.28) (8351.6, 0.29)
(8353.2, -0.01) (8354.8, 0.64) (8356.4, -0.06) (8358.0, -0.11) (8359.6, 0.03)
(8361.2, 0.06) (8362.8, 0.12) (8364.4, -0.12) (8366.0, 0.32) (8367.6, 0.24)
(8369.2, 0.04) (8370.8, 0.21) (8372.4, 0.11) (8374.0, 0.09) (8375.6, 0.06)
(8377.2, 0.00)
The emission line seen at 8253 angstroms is [O II] 3727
